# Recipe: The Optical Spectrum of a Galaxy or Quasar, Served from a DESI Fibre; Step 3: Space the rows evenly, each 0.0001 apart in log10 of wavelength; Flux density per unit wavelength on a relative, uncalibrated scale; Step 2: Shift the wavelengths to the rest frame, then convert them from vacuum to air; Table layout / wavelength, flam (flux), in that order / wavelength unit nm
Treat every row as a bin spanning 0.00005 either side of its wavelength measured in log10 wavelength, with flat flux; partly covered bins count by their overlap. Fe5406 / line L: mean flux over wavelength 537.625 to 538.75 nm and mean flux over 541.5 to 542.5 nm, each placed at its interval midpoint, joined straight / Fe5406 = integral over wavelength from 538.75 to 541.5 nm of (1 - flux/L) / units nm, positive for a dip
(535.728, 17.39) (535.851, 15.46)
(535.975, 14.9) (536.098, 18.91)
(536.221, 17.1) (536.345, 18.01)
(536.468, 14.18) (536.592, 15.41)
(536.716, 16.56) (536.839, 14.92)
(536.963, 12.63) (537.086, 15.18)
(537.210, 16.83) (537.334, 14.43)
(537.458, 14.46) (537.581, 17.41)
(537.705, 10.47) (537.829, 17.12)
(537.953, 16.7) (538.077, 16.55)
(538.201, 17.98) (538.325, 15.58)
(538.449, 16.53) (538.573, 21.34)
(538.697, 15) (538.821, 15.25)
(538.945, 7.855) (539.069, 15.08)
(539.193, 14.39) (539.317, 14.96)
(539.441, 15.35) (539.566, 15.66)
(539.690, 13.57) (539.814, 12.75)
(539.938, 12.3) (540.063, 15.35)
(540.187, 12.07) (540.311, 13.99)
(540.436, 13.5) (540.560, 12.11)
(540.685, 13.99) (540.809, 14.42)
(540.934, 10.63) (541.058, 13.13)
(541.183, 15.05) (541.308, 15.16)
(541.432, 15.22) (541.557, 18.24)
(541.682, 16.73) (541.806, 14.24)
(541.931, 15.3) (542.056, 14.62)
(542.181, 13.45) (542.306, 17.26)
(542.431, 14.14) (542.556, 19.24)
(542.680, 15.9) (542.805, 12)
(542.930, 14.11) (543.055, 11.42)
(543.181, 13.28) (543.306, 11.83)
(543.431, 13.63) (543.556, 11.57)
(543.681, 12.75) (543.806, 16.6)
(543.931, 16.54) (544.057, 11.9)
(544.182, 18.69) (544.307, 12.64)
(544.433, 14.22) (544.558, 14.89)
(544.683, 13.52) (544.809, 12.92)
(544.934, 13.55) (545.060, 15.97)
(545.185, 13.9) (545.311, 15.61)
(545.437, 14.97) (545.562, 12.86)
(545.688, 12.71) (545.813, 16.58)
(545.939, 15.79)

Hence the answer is 0.38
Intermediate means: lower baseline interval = 16.4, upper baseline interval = 15.5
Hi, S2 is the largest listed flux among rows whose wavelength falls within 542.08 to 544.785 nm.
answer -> 19.24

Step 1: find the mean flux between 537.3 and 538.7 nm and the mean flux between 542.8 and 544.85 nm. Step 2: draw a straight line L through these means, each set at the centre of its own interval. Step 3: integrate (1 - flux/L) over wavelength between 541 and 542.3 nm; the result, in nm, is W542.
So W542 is -0.050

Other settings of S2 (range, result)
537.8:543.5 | 21.34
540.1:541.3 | 15.05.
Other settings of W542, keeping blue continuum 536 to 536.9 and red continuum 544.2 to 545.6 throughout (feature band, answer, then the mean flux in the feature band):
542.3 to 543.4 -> 0.05 nm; 14.2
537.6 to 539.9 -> 0.10 nm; 15.1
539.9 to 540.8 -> 0.12 nm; 13.4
